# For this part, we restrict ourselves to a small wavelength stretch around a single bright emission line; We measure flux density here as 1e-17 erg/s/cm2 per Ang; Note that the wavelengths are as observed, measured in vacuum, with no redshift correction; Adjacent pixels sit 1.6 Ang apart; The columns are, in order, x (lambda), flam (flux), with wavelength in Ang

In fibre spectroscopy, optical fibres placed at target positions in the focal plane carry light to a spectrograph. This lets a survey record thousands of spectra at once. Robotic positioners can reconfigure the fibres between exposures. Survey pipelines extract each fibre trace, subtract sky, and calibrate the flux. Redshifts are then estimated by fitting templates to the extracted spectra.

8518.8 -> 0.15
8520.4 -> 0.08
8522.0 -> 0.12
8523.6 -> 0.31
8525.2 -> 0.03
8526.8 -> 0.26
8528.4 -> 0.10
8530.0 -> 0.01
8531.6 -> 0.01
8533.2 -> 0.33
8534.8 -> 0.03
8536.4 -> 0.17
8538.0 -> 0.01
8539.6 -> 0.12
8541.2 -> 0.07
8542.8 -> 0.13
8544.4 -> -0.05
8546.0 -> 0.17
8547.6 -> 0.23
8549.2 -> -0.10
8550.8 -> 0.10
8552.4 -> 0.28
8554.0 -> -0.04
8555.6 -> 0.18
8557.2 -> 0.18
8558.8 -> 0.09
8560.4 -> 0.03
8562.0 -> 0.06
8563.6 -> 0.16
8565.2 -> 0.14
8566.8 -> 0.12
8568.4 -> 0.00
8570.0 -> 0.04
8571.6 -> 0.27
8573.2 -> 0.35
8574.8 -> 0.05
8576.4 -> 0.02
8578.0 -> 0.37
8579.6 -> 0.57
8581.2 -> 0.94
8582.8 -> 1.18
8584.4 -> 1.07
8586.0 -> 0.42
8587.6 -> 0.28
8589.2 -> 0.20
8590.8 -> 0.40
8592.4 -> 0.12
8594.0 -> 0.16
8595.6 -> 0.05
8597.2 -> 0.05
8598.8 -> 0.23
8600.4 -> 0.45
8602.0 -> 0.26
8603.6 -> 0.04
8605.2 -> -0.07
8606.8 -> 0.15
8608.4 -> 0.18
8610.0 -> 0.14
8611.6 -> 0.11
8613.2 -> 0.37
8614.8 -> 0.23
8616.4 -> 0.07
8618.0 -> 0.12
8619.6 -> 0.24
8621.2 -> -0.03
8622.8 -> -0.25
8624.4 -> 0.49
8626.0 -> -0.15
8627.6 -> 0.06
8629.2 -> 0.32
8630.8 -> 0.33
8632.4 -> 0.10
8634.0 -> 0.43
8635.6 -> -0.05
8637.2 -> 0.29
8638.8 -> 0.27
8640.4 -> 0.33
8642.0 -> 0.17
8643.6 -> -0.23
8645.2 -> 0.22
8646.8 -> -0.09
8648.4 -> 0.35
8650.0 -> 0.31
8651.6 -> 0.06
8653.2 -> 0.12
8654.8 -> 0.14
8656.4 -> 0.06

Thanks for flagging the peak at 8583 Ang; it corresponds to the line [O III]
